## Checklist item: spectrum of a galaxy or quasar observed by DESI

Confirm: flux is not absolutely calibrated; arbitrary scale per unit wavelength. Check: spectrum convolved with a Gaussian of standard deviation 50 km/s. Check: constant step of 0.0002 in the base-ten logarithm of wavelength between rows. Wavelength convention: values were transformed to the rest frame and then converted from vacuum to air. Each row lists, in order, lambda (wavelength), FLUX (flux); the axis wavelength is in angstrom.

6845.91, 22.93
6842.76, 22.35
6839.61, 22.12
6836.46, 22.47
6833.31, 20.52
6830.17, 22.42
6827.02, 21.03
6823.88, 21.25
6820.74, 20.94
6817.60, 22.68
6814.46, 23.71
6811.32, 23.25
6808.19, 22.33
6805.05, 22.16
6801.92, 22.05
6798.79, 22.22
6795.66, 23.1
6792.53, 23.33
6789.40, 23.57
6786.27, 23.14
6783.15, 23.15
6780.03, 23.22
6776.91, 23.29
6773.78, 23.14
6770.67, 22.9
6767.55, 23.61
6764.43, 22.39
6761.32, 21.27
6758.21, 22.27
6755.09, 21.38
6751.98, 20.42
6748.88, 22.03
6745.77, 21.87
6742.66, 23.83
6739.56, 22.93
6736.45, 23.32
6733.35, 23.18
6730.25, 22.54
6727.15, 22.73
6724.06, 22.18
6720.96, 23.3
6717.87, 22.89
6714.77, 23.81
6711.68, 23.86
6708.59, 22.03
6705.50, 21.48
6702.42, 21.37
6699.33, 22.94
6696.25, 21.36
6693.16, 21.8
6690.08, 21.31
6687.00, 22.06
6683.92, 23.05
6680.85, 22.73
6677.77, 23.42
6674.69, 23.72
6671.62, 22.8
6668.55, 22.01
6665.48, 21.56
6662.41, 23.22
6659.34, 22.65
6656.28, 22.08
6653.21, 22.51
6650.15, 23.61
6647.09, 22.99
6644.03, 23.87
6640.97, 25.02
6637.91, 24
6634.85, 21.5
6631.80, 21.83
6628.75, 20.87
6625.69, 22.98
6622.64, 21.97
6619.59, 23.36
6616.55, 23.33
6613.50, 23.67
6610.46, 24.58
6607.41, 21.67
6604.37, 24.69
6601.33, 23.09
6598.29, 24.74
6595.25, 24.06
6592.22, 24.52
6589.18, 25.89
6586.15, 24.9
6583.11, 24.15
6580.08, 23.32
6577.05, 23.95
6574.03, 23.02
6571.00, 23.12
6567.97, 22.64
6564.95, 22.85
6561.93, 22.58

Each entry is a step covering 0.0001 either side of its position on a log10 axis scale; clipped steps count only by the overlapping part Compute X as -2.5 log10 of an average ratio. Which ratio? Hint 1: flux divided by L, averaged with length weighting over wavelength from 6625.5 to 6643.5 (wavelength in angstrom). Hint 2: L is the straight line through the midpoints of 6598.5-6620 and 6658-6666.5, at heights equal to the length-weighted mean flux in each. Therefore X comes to 0.02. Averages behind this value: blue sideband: 23.6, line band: 22.7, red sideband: 22.5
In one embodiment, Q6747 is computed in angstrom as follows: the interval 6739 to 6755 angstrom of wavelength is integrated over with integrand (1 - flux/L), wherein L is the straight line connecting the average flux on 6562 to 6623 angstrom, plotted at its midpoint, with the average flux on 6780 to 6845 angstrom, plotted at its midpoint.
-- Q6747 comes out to 0.49 angstrom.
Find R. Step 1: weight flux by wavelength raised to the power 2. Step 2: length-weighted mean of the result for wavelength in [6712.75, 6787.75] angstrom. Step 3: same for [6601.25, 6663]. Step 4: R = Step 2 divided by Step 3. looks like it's 1.02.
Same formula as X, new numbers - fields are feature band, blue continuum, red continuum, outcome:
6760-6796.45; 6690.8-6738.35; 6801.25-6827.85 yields -0.033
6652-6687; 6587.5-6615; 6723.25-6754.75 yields 0.029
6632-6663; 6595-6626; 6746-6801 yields 0.008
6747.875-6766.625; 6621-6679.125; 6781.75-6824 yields 0.050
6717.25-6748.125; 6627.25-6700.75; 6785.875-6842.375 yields -0.017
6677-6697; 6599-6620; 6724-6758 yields 0.031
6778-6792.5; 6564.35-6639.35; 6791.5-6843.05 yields -0.042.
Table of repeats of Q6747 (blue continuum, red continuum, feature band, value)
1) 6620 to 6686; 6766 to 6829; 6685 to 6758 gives 1.2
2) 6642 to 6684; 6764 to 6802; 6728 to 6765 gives 1.2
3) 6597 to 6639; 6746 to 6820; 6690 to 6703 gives 0.6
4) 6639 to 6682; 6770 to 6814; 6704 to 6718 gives 0.1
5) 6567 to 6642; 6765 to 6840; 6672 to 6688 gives 0.1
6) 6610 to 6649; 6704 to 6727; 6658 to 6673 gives 0.3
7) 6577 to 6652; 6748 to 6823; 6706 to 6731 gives 0.1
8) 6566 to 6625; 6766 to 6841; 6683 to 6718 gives 1.3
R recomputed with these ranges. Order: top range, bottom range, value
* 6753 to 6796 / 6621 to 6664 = 1.04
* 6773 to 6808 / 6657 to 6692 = 1.05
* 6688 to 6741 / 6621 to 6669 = 1.01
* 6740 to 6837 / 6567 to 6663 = 1.01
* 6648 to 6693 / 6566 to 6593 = 0.97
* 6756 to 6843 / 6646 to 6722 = 1.03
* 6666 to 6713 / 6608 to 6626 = 0.98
